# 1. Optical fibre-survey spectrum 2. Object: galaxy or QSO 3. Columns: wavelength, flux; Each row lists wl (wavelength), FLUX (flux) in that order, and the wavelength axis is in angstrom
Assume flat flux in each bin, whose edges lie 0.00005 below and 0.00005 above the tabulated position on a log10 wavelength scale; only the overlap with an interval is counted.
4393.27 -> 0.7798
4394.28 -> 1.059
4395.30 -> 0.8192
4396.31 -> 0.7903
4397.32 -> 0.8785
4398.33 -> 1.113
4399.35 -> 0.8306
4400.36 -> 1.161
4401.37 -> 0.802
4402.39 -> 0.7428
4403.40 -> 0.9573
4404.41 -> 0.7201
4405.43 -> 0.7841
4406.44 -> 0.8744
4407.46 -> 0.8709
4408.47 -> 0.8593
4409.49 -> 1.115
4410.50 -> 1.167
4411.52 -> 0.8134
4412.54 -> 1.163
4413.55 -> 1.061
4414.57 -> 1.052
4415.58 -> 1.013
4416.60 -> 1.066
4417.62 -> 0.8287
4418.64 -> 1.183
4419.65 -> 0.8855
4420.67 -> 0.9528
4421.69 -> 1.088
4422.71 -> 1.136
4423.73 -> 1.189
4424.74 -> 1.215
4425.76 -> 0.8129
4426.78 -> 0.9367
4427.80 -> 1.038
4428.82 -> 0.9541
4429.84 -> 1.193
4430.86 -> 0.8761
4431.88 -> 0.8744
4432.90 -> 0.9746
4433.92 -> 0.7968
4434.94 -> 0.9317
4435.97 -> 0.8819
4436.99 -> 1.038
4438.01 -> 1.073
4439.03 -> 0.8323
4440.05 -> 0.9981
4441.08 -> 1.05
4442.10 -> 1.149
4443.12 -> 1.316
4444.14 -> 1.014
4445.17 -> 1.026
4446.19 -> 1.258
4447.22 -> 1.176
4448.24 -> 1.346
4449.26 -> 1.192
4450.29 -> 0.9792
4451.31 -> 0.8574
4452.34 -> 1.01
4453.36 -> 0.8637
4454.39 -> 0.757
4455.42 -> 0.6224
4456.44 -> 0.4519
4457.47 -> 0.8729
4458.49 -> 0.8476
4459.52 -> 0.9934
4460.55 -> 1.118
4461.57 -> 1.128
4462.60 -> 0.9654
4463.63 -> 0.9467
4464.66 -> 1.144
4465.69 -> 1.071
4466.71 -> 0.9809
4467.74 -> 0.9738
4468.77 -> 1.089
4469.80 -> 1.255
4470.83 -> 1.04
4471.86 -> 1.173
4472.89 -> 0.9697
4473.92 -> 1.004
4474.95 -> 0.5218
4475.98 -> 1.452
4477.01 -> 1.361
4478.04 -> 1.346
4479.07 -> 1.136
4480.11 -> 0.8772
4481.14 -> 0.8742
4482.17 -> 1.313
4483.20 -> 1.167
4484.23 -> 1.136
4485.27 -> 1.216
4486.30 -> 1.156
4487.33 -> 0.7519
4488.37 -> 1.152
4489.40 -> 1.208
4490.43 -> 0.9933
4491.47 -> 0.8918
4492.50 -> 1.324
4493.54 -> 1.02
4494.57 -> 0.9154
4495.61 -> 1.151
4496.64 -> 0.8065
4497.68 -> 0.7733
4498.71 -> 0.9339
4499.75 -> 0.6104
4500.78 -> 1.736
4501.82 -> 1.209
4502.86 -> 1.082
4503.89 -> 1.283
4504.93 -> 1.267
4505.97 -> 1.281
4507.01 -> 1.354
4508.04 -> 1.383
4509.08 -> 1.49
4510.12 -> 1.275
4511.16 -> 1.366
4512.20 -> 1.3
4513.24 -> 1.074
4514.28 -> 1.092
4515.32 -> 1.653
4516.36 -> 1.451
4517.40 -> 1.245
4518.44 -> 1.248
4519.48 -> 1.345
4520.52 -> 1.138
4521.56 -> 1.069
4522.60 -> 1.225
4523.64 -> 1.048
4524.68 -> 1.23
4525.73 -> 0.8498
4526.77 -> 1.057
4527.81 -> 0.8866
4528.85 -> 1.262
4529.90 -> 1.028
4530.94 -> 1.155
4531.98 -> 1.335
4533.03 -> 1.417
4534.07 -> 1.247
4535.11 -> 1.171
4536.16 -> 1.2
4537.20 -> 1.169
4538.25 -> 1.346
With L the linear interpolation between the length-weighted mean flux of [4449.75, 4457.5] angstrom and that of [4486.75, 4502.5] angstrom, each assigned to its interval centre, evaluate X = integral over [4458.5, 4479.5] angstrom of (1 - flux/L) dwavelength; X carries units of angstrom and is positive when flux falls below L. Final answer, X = -4.5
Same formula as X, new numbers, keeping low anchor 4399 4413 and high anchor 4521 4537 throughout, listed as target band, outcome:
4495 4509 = -0.72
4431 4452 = -1.07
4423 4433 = -0.54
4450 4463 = 1.71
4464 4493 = -1.06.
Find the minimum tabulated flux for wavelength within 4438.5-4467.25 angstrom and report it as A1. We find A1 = 0.4519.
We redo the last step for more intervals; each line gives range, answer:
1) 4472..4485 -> 0.5218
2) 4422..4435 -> 0.7968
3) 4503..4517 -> 1.074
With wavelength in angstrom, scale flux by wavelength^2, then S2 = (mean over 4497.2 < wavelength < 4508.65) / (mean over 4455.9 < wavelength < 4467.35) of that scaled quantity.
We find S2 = 1.26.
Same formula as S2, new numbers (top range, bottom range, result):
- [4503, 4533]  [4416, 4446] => 1.26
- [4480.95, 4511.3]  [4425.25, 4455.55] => 1.17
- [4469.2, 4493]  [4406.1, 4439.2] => 1.14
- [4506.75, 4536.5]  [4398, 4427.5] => 1.32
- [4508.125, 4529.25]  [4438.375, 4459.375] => 1.28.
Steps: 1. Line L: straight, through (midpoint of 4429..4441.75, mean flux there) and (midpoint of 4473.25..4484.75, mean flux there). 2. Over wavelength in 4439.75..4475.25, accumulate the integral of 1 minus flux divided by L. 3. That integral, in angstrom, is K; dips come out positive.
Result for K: 0.9 angstrom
